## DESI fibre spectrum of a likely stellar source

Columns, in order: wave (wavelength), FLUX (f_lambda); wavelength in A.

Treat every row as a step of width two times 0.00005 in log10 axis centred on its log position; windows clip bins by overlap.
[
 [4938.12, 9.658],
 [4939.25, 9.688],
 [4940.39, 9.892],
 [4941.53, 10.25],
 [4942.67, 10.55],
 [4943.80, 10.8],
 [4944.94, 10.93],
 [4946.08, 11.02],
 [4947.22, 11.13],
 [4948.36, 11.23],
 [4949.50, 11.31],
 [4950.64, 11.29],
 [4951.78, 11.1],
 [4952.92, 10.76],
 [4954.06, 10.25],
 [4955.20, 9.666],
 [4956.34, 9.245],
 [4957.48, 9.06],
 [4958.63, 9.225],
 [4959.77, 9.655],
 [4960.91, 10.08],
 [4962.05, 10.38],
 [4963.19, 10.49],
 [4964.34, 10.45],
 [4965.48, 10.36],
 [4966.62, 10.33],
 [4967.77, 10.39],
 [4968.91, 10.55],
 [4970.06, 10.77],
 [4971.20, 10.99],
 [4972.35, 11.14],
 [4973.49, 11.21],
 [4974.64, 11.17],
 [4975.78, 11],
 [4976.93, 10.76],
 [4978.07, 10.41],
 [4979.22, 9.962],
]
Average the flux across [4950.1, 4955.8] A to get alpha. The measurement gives 10.6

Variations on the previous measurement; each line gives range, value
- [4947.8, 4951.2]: 11.3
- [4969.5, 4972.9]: 11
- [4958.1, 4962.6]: 9.85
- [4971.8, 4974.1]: 11.2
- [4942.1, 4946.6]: 10.8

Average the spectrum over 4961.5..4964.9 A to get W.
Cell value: 10.4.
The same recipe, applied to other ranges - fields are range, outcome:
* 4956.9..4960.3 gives 9.3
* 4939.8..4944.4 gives 10.4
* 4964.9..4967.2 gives 10.3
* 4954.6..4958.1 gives 9.32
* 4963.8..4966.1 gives 10.4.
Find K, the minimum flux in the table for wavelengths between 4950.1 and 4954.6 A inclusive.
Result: 10.25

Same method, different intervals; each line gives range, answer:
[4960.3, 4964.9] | 10.08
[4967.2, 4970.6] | 10.39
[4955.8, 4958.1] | 9.06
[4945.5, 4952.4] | 11.02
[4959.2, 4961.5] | 9.655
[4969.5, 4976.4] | 10.77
